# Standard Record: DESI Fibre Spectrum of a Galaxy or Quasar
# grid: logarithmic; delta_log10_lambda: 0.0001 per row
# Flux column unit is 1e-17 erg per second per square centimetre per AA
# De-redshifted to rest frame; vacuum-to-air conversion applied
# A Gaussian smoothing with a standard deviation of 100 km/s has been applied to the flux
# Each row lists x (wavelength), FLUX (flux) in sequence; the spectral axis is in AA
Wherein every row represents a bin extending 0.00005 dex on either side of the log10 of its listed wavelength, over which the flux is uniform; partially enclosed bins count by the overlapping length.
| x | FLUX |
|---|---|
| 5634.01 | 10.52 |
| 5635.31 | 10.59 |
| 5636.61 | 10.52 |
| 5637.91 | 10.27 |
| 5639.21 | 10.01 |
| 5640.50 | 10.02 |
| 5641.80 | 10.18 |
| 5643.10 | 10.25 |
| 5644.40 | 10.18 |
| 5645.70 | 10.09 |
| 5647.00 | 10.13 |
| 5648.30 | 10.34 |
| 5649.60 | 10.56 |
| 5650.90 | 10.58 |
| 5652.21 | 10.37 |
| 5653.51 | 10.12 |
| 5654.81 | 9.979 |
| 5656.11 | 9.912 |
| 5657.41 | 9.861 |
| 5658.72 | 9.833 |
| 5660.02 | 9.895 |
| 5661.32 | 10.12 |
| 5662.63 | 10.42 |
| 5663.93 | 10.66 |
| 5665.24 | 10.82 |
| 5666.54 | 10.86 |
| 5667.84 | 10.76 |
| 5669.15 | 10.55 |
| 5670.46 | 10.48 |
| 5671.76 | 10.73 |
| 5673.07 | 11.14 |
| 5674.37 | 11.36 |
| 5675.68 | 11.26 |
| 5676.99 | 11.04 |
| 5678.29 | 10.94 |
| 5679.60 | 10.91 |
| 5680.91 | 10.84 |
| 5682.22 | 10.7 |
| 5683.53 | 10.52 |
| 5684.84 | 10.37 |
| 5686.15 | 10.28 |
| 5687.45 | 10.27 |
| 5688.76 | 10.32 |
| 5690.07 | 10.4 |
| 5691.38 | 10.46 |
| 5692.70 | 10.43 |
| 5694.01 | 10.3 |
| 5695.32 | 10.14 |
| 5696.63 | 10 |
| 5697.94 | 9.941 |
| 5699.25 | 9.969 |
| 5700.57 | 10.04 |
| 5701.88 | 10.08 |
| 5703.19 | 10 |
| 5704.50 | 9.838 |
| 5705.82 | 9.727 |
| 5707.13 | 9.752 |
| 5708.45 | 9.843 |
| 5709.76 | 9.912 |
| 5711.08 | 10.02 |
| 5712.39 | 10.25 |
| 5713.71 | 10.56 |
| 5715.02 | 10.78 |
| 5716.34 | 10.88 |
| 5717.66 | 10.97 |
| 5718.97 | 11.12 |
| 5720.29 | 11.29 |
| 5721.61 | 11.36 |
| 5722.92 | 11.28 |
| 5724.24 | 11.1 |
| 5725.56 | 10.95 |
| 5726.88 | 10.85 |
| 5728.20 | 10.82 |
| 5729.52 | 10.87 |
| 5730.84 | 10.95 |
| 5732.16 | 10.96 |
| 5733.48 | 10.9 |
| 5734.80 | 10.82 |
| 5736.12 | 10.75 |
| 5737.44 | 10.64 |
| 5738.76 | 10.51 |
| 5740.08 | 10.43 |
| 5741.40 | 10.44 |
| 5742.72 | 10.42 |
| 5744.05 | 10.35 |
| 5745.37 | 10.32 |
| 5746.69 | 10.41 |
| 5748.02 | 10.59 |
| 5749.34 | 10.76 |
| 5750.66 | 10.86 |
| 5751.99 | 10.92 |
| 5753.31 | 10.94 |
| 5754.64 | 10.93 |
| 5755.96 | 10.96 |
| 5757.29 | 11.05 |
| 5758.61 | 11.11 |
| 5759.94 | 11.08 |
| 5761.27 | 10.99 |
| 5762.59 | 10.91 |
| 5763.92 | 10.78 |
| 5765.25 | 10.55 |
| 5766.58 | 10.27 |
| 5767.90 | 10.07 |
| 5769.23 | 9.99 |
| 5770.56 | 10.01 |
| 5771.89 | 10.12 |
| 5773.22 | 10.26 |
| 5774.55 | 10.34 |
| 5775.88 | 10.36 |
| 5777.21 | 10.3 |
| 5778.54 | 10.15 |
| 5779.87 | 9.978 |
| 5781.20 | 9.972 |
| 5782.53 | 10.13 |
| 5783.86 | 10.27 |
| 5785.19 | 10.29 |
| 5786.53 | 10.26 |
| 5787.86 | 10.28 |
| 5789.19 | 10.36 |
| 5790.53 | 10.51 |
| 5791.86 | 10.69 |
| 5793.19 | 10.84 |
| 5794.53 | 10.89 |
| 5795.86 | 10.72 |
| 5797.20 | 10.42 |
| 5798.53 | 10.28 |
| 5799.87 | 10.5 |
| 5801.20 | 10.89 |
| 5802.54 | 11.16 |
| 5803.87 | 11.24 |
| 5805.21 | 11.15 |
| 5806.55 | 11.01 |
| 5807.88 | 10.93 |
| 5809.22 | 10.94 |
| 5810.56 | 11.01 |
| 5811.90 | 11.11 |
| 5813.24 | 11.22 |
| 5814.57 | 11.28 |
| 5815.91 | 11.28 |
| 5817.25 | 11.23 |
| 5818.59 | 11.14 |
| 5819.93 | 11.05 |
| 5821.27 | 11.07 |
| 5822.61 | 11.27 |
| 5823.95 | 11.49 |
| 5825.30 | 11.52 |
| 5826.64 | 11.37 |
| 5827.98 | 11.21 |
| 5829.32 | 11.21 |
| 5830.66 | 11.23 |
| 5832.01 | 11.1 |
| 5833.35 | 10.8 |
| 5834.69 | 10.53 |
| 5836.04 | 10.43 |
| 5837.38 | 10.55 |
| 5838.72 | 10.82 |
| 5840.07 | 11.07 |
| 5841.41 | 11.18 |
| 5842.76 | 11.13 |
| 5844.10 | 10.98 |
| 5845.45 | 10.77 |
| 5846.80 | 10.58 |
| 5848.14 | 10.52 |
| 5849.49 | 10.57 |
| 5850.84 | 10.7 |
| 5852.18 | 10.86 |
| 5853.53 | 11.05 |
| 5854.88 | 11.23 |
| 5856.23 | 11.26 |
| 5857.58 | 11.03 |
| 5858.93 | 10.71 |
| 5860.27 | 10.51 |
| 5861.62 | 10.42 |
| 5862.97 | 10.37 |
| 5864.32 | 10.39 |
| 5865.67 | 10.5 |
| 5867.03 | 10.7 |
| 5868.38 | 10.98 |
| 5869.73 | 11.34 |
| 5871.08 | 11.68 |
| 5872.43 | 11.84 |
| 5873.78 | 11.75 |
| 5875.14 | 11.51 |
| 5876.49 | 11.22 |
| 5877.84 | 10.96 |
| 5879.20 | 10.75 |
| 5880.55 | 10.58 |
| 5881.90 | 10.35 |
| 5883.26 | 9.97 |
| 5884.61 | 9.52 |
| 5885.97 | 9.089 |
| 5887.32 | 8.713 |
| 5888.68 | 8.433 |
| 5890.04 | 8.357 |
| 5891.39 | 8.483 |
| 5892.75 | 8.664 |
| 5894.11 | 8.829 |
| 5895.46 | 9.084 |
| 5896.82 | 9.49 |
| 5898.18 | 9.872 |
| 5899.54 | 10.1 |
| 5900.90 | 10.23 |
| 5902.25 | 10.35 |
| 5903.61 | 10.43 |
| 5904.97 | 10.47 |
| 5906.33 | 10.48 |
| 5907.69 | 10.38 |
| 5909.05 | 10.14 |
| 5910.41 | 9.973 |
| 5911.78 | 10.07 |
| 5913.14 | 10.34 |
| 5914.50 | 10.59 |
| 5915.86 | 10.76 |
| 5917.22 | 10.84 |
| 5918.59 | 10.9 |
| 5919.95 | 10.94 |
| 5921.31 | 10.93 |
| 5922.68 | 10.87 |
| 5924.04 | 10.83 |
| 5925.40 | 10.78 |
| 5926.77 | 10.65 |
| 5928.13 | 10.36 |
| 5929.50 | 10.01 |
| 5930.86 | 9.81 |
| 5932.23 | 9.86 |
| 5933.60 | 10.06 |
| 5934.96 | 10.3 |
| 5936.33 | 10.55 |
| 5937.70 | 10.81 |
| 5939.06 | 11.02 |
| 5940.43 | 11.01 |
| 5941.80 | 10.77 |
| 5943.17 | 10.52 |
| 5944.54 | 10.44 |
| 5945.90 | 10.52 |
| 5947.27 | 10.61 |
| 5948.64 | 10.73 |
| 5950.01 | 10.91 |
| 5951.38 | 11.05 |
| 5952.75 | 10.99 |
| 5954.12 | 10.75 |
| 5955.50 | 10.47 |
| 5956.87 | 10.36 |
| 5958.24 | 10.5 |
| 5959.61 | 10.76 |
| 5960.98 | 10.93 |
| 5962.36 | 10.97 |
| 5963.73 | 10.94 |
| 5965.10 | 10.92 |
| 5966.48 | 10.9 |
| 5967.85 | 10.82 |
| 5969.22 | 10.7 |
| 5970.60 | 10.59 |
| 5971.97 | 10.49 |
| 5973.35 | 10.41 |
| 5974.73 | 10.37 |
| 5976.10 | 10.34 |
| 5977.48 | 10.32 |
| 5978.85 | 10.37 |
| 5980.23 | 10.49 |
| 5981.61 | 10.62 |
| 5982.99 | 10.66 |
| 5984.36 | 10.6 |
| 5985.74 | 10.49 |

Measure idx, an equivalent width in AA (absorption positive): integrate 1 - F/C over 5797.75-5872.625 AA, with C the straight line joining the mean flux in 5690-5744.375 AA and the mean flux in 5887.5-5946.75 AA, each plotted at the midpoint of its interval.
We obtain -4.7 AA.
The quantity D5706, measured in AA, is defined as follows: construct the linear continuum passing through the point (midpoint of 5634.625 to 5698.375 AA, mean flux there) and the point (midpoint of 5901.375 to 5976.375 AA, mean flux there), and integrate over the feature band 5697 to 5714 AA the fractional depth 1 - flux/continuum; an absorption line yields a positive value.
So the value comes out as 0.8 AA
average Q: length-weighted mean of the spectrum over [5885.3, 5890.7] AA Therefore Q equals 8.64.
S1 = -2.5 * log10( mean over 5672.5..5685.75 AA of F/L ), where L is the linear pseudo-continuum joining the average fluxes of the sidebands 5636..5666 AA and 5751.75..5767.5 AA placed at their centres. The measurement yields -0.05 mag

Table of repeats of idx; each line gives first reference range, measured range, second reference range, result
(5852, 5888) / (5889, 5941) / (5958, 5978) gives 2.5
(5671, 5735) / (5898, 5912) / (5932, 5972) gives 0.6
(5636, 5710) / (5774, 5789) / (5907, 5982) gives 0.3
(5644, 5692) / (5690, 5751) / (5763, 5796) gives -0.6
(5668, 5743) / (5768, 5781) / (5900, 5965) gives 0.5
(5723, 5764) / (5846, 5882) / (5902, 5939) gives -1.1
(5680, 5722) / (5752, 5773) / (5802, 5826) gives 0.3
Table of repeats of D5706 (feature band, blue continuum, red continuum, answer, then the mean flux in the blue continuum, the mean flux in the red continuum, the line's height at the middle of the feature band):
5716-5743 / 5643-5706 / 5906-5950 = -1.2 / 10.4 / 10.5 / 10.4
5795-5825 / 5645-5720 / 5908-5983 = -1.5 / 10.4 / 10.6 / 10.5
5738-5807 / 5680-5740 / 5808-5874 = 1.2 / 10.5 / 11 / 10.7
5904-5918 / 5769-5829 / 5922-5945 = 0.2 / 10.7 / 10.5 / 10.5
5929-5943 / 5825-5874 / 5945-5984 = 0.4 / 10.9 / 10.7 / 10.7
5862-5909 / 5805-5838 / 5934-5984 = 3.1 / 11.1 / 10.7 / 10.9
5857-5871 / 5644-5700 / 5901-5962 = -0.3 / 10.4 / 10.6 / 10.5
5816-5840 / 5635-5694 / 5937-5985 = -1.1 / 10.4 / 10.7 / 10.6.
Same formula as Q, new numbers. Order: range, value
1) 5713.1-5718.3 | 10.8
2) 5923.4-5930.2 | 10.5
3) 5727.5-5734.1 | 10.9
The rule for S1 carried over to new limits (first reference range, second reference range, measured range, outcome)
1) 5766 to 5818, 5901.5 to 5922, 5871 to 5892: 0.04 mag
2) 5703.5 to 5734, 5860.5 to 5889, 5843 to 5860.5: -0.03 mag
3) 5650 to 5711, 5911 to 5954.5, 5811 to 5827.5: -0.08 mag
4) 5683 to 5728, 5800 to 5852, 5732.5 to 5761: -0.01 mag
